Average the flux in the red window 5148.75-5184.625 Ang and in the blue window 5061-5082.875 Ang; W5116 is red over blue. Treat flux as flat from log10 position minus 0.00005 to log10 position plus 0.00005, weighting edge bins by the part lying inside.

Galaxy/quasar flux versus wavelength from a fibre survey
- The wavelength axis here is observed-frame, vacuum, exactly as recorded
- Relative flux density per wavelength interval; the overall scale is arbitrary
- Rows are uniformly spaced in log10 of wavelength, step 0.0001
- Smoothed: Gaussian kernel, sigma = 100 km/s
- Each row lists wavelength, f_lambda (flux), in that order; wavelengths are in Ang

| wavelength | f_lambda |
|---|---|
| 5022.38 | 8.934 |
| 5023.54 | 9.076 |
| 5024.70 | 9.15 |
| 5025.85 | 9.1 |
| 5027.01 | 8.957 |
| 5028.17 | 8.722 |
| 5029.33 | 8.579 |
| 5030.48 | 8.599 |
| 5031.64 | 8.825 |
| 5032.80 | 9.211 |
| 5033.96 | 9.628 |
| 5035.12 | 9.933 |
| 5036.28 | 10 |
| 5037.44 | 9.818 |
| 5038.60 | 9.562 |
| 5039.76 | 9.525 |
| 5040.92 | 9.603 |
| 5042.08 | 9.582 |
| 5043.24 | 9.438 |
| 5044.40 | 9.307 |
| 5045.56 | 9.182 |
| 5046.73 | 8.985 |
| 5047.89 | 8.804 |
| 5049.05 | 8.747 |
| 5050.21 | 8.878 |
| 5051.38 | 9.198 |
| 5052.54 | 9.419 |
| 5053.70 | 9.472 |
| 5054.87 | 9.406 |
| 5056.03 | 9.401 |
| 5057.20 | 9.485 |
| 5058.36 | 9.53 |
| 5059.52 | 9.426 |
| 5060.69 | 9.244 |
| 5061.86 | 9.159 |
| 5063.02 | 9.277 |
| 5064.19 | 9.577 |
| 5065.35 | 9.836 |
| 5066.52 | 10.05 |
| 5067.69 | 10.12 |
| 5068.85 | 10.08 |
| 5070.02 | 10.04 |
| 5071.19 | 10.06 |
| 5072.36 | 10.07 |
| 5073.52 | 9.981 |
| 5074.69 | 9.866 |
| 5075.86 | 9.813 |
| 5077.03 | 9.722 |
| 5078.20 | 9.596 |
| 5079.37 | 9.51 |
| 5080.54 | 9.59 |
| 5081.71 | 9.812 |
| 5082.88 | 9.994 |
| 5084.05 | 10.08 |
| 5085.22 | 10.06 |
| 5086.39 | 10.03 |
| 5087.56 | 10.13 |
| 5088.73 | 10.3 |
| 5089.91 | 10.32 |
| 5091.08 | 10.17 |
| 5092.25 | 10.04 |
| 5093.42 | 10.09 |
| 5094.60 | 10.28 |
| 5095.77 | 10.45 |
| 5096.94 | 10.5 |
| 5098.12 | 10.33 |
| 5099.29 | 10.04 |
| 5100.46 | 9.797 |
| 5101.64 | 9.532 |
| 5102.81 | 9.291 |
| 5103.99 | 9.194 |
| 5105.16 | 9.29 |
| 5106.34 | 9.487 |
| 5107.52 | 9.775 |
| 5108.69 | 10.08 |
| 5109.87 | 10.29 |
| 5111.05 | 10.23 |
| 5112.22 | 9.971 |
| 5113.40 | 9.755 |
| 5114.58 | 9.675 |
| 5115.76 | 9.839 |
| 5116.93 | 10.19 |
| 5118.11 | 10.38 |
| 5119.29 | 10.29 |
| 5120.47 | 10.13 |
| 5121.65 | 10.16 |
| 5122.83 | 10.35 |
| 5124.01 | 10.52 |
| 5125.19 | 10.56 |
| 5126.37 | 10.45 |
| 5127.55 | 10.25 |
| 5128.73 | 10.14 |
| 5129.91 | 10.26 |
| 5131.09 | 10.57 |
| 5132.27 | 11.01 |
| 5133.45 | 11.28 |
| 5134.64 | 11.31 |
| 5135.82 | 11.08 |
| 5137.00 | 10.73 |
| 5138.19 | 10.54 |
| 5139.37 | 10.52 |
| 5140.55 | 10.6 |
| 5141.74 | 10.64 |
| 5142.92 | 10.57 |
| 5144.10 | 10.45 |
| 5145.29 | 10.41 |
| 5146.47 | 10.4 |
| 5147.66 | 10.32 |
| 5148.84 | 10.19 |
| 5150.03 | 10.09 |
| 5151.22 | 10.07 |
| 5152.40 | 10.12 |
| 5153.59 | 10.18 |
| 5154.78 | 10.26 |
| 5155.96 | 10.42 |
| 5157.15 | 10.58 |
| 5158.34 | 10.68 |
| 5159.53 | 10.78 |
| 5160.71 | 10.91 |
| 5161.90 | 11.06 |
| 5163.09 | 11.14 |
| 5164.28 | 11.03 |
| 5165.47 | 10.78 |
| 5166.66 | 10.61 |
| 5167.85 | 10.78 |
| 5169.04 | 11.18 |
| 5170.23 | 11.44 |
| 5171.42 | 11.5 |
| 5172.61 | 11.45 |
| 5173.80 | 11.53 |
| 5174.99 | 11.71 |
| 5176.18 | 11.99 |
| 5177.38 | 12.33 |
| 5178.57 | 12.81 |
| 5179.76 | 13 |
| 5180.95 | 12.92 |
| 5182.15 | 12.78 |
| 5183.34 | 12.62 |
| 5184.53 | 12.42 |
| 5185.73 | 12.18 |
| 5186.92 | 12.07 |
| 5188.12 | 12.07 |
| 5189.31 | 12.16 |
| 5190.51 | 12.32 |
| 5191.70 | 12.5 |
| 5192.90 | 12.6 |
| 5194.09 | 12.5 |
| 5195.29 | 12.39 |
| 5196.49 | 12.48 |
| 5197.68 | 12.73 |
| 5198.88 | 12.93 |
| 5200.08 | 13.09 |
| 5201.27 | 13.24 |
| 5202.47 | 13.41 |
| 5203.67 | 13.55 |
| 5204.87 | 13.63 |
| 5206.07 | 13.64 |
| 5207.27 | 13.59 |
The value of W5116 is 1.15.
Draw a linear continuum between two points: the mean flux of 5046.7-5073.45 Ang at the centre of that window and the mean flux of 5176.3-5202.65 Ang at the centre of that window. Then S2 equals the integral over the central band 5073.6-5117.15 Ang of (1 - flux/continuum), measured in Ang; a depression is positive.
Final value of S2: 1.78 Ang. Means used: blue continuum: 9.51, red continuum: 12.6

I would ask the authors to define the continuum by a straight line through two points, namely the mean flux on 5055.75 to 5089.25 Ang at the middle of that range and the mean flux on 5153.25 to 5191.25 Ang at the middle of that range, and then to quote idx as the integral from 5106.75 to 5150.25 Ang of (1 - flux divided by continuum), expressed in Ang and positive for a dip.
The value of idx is 1.7 Ang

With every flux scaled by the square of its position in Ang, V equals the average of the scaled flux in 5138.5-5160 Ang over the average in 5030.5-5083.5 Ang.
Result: 1.13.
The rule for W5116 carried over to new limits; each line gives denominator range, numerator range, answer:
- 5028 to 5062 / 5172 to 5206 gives 1.35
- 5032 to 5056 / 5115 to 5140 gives 1.12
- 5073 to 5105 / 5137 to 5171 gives 1.07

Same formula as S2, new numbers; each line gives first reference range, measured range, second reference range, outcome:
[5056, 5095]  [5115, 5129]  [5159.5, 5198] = 0.67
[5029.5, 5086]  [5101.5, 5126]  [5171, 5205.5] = 1.95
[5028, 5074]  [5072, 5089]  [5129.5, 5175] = -0.12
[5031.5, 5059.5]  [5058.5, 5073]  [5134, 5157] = -0.20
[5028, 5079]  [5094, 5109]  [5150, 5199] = 0.70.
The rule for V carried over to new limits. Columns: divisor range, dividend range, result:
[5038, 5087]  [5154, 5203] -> 1.30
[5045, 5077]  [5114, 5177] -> 1.16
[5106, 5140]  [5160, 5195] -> 1.17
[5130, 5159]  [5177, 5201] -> 1.21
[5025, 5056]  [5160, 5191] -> 1.34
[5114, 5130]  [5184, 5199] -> 1.24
